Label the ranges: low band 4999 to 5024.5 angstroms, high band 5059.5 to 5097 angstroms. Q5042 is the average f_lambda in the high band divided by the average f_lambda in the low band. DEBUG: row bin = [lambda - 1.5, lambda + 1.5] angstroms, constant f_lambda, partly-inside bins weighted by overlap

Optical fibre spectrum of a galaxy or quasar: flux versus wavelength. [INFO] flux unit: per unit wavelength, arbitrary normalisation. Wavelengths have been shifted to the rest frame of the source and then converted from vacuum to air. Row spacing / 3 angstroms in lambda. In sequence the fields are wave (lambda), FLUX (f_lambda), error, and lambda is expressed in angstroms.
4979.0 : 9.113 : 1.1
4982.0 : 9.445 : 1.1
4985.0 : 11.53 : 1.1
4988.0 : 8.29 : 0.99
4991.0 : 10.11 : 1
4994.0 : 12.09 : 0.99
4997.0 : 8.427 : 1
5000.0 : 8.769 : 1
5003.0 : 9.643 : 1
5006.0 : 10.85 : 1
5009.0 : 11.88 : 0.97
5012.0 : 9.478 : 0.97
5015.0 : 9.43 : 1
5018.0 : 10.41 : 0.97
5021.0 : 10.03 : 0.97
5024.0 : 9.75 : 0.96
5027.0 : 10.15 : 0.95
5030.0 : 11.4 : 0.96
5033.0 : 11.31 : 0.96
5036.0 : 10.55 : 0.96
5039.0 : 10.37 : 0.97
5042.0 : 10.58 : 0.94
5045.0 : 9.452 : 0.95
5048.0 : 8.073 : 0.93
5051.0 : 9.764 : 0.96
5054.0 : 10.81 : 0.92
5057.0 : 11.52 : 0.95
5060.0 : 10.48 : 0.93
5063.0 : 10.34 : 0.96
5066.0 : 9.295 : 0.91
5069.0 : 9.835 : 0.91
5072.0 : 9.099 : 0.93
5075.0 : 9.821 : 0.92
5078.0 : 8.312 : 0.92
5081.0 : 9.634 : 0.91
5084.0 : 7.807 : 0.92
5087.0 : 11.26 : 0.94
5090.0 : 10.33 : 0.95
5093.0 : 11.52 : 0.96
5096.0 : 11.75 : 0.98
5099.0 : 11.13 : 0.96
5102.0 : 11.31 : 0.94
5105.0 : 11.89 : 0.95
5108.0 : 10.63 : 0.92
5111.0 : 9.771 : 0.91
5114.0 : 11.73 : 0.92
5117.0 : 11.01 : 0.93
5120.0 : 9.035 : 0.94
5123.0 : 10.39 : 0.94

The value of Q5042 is 1.0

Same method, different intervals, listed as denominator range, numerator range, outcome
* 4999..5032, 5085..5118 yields 1.09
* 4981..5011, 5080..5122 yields 1.05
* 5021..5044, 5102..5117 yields 1.05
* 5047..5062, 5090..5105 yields 1.11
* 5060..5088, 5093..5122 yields 1.15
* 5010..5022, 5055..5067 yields 1.06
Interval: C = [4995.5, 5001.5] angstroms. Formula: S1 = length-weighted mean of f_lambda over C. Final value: 8.6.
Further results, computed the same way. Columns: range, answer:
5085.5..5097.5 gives 11.2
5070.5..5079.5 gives 9.08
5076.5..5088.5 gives 9.25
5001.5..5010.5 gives 10.8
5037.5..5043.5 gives 10.5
